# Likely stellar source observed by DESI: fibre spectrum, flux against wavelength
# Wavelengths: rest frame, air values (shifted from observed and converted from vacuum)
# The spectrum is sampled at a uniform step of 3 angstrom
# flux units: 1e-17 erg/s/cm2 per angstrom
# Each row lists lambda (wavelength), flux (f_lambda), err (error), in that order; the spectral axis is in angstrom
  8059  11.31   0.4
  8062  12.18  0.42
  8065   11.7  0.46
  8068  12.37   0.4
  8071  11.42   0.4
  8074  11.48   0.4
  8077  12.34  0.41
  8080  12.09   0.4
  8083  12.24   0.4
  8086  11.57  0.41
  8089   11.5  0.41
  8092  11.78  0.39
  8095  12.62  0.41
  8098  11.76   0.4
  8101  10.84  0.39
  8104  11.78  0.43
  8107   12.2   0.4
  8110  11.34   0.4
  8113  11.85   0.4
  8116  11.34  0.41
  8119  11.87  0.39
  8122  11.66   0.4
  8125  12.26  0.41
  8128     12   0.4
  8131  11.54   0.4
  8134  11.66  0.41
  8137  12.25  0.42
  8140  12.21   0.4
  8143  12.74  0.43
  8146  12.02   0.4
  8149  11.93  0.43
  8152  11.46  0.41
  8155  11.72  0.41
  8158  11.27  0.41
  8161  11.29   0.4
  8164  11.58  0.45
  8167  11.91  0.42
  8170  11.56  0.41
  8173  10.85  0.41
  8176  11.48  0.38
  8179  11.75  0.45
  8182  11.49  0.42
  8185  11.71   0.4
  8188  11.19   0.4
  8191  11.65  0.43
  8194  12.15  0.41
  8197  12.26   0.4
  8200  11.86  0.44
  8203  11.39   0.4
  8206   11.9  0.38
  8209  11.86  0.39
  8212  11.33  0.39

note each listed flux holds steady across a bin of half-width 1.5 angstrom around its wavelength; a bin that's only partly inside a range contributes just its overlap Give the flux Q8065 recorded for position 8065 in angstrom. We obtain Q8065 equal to 11.7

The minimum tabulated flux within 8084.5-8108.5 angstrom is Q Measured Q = 10.84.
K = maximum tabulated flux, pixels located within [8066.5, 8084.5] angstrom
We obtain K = 12.37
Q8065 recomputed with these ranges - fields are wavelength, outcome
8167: 11.91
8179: 11.75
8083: 12.24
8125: 12.26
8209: 11.86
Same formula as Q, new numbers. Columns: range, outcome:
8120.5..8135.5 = 11.54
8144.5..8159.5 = 11.27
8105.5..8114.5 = 11.34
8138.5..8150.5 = 11.93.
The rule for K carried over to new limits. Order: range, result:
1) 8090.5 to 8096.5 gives 12.62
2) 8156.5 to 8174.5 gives 11.91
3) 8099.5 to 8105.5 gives 11.78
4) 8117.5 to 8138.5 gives 12.26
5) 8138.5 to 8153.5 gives 12.74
